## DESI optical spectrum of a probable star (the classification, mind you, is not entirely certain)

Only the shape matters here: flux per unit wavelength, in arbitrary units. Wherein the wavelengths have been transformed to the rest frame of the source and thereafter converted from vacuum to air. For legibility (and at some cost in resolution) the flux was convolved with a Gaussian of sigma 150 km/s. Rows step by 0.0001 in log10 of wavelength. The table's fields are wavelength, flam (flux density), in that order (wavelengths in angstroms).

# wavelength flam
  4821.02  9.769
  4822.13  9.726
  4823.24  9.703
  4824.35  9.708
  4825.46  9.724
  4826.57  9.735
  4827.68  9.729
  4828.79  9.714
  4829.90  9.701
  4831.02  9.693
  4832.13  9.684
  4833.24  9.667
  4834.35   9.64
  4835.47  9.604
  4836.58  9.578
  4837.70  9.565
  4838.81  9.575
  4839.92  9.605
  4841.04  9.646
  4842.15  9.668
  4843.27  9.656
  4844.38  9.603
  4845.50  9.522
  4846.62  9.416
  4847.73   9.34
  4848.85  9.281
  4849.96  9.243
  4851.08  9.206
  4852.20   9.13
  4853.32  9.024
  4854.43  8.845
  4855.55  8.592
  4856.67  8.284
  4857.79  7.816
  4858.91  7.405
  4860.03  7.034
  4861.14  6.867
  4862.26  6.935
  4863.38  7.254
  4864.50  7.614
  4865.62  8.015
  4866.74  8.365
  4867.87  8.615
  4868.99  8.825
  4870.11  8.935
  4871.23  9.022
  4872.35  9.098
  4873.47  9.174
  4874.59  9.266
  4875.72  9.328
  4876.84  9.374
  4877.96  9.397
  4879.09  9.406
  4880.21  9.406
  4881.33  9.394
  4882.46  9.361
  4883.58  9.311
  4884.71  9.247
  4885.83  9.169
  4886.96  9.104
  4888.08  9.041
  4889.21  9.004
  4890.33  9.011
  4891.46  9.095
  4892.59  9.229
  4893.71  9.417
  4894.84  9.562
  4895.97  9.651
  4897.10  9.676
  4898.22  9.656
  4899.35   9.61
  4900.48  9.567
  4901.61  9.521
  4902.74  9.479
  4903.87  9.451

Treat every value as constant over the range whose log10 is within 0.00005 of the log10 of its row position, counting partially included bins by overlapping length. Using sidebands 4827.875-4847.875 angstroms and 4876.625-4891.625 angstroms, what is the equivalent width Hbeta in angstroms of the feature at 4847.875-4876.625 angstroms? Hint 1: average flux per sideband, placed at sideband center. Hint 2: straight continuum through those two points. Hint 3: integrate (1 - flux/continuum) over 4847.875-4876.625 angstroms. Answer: 2.88 angstroms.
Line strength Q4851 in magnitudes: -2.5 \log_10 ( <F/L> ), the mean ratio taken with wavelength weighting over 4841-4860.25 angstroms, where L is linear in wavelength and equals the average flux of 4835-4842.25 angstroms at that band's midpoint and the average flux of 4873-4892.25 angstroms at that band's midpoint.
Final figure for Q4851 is 0.07 mag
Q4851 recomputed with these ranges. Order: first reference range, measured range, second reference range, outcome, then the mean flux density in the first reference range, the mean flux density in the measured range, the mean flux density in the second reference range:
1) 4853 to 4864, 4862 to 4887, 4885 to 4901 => -0.04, 7.78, 8.87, 9.34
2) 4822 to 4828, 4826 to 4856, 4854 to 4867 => -0.08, 9.73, 9.47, 7.73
